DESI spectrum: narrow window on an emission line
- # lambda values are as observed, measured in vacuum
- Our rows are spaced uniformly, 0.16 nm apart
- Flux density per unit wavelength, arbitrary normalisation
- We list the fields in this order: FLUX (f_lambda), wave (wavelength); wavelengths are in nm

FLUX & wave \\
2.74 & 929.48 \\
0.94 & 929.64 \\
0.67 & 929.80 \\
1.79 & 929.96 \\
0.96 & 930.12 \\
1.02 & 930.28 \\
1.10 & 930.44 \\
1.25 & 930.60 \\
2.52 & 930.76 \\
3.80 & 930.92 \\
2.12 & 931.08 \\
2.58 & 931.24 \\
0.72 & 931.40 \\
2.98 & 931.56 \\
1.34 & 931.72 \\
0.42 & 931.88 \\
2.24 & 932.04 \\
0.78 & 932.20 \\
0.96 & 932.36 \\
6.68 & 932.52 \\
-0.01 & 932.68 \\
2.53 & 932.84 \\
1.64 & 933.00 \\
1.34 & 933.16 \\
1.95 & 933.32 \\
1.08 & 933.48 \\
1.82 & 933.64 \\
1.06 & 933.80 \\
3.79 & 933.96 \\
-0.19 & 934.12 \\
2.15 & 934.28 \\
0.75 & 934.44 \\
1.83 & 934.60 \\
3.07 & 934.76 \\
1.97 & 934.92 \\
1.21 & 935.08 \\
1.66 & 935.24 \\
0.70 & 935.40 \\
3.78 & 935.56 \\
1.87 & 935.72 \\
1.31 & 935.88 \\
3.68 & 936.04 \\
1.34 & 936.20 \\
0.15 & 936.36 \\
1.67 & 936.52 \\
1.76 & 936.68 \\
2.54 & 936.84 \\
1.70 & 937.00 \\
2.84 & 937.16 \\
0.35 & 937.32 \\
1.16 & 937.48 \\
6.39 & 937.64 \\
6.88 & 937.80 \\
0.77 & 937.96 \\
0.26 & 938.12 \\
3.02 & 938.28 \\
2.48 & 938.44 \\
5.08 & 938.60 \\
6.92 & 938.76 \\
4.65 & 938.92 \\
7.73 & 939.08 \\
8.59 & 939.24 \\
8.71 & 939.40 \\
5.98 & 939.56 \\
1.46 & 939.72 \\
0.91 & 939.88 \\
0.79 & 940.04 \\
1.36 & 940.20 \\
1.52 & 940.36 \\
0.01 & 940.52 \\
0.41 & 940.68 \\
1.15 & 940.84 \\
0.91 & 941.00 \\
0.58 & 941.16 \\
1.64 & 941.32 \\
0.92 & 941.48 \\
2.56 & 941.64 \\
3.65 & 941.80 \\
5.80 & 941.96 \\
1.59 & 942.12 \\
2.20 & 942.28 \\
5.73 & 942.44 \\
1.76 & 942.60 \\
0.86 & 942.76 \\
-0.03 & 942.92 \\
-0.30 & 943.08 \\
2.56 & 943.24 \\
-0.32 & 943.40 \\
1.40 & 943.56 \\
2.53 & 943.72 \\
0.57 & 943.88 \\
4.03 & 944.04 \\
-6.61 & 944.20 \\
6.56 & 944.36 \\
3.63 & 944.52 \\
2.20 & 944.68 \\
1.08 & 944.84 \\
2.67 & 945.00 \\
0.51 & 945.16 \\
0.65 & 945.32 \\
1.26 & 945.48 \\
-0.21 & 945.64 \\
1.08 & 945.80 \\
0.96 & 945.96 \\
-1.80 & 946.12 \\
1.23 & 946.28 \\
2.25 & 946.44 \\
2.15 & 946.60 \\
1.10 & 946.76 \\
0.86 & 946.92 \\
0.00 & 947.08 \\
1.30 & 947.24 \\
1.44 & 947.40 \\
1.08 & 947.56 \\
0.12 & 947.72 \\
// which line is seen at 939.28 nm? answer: H-alpha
